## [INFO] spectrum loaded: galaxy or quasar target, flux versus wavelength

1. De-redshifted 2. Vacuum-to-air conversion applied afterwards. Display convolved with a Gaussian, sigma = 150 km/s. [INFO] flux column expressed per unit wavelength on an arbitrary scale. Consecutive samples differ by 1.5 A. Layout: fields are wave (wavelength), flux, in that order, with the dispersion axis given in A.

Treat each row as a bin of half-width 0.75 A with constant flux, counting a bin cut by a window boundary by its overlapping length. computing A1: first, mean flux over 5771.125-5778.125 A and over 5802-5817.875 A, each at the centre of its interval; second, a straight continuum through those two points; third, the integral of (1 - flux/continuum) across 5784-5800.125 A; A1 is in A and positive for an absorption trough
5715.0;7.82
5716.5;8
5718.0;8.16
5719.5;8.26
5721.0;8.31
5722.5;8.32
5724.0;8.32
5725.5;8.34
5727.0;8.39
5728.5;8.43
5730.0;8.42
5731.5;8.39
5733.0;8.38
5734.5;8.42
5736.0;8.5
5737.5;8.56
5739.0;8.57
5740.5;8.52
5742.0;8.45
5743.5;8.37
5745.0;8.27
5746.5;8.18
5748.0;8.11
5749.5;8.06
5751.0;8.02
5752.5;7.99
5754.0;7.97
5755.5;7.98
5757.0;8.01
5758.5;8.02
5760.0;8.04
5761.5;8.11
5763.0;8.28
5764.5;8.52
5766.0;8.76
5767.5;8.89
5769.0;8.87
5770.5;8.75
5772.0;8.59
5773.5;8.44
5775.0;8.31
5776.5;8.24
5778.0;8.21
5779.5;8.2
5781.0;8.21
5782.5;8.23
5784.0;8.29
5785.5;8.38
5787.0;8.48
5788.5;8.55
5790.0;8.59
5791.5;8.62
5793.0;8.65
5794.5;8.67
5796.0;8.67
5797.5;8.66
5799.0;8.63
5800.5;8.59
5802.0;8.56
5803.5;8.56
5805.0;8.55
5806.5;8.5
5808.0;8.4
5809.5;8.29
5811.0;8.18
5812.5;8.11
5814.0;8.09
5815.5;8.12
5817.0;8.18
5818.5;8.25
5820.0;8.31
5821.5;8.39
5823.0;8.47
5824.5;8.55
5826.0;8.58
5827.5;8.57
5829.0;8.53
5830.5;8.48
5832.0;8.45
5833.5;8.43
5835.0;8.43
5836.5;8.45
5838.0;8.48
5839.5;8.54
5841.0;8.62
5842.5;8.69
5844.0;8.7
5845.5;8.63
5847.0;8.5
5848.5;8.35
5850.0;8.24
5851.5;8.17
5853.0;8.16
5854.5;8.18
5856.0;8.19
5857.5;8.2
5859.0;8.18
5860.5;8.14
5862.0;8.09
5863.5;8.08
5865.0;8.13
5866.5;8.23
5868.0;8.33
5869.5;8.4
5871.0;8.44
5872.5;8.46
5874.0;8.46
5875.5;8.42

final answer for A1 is -0.4 A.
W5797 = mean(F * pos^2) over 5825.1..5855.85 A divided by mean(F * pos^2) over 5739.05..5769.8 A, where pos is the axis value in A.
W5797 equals 1.05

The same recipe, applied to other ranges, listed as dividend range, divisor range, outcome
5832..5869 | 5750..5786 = 1.03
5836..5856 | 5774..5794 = 1.03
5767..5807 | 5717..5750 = 1.04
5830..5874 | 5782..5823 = 1.01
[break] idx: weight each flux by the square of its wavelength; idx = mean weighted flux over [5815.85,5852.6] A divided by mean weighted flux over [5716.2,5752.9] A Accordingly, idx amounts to 1.1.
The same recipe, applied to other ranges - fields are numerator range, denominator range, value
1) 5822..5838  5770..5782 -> 1.04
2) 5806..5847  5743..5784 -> 1.04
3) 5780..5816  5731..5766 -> 1.04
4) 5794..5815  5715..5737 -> 1.04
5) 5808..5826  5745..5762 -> 1.05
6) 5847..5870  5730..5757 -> 1.03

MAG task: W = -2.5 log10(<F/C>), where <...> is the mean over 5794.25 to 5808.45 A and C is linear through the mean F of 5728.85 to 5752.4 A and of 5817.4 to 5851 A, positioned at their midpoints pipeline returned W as -0.02 mag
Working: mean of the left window 8.34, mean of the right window 8.48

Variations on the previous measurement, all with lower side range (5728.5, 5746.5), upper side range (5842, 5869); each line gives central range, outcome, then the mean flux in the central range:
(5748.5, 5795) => 0.00 mag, 8.35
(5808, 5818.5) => 0.02 mag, 8.18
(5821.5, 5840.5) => -0.02 mag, 8.49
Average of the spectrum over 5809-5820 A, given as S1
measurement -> 8.18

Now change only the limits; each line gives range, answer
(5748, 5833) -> 8.38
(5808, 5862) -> 8.36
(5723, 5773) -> 8.35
